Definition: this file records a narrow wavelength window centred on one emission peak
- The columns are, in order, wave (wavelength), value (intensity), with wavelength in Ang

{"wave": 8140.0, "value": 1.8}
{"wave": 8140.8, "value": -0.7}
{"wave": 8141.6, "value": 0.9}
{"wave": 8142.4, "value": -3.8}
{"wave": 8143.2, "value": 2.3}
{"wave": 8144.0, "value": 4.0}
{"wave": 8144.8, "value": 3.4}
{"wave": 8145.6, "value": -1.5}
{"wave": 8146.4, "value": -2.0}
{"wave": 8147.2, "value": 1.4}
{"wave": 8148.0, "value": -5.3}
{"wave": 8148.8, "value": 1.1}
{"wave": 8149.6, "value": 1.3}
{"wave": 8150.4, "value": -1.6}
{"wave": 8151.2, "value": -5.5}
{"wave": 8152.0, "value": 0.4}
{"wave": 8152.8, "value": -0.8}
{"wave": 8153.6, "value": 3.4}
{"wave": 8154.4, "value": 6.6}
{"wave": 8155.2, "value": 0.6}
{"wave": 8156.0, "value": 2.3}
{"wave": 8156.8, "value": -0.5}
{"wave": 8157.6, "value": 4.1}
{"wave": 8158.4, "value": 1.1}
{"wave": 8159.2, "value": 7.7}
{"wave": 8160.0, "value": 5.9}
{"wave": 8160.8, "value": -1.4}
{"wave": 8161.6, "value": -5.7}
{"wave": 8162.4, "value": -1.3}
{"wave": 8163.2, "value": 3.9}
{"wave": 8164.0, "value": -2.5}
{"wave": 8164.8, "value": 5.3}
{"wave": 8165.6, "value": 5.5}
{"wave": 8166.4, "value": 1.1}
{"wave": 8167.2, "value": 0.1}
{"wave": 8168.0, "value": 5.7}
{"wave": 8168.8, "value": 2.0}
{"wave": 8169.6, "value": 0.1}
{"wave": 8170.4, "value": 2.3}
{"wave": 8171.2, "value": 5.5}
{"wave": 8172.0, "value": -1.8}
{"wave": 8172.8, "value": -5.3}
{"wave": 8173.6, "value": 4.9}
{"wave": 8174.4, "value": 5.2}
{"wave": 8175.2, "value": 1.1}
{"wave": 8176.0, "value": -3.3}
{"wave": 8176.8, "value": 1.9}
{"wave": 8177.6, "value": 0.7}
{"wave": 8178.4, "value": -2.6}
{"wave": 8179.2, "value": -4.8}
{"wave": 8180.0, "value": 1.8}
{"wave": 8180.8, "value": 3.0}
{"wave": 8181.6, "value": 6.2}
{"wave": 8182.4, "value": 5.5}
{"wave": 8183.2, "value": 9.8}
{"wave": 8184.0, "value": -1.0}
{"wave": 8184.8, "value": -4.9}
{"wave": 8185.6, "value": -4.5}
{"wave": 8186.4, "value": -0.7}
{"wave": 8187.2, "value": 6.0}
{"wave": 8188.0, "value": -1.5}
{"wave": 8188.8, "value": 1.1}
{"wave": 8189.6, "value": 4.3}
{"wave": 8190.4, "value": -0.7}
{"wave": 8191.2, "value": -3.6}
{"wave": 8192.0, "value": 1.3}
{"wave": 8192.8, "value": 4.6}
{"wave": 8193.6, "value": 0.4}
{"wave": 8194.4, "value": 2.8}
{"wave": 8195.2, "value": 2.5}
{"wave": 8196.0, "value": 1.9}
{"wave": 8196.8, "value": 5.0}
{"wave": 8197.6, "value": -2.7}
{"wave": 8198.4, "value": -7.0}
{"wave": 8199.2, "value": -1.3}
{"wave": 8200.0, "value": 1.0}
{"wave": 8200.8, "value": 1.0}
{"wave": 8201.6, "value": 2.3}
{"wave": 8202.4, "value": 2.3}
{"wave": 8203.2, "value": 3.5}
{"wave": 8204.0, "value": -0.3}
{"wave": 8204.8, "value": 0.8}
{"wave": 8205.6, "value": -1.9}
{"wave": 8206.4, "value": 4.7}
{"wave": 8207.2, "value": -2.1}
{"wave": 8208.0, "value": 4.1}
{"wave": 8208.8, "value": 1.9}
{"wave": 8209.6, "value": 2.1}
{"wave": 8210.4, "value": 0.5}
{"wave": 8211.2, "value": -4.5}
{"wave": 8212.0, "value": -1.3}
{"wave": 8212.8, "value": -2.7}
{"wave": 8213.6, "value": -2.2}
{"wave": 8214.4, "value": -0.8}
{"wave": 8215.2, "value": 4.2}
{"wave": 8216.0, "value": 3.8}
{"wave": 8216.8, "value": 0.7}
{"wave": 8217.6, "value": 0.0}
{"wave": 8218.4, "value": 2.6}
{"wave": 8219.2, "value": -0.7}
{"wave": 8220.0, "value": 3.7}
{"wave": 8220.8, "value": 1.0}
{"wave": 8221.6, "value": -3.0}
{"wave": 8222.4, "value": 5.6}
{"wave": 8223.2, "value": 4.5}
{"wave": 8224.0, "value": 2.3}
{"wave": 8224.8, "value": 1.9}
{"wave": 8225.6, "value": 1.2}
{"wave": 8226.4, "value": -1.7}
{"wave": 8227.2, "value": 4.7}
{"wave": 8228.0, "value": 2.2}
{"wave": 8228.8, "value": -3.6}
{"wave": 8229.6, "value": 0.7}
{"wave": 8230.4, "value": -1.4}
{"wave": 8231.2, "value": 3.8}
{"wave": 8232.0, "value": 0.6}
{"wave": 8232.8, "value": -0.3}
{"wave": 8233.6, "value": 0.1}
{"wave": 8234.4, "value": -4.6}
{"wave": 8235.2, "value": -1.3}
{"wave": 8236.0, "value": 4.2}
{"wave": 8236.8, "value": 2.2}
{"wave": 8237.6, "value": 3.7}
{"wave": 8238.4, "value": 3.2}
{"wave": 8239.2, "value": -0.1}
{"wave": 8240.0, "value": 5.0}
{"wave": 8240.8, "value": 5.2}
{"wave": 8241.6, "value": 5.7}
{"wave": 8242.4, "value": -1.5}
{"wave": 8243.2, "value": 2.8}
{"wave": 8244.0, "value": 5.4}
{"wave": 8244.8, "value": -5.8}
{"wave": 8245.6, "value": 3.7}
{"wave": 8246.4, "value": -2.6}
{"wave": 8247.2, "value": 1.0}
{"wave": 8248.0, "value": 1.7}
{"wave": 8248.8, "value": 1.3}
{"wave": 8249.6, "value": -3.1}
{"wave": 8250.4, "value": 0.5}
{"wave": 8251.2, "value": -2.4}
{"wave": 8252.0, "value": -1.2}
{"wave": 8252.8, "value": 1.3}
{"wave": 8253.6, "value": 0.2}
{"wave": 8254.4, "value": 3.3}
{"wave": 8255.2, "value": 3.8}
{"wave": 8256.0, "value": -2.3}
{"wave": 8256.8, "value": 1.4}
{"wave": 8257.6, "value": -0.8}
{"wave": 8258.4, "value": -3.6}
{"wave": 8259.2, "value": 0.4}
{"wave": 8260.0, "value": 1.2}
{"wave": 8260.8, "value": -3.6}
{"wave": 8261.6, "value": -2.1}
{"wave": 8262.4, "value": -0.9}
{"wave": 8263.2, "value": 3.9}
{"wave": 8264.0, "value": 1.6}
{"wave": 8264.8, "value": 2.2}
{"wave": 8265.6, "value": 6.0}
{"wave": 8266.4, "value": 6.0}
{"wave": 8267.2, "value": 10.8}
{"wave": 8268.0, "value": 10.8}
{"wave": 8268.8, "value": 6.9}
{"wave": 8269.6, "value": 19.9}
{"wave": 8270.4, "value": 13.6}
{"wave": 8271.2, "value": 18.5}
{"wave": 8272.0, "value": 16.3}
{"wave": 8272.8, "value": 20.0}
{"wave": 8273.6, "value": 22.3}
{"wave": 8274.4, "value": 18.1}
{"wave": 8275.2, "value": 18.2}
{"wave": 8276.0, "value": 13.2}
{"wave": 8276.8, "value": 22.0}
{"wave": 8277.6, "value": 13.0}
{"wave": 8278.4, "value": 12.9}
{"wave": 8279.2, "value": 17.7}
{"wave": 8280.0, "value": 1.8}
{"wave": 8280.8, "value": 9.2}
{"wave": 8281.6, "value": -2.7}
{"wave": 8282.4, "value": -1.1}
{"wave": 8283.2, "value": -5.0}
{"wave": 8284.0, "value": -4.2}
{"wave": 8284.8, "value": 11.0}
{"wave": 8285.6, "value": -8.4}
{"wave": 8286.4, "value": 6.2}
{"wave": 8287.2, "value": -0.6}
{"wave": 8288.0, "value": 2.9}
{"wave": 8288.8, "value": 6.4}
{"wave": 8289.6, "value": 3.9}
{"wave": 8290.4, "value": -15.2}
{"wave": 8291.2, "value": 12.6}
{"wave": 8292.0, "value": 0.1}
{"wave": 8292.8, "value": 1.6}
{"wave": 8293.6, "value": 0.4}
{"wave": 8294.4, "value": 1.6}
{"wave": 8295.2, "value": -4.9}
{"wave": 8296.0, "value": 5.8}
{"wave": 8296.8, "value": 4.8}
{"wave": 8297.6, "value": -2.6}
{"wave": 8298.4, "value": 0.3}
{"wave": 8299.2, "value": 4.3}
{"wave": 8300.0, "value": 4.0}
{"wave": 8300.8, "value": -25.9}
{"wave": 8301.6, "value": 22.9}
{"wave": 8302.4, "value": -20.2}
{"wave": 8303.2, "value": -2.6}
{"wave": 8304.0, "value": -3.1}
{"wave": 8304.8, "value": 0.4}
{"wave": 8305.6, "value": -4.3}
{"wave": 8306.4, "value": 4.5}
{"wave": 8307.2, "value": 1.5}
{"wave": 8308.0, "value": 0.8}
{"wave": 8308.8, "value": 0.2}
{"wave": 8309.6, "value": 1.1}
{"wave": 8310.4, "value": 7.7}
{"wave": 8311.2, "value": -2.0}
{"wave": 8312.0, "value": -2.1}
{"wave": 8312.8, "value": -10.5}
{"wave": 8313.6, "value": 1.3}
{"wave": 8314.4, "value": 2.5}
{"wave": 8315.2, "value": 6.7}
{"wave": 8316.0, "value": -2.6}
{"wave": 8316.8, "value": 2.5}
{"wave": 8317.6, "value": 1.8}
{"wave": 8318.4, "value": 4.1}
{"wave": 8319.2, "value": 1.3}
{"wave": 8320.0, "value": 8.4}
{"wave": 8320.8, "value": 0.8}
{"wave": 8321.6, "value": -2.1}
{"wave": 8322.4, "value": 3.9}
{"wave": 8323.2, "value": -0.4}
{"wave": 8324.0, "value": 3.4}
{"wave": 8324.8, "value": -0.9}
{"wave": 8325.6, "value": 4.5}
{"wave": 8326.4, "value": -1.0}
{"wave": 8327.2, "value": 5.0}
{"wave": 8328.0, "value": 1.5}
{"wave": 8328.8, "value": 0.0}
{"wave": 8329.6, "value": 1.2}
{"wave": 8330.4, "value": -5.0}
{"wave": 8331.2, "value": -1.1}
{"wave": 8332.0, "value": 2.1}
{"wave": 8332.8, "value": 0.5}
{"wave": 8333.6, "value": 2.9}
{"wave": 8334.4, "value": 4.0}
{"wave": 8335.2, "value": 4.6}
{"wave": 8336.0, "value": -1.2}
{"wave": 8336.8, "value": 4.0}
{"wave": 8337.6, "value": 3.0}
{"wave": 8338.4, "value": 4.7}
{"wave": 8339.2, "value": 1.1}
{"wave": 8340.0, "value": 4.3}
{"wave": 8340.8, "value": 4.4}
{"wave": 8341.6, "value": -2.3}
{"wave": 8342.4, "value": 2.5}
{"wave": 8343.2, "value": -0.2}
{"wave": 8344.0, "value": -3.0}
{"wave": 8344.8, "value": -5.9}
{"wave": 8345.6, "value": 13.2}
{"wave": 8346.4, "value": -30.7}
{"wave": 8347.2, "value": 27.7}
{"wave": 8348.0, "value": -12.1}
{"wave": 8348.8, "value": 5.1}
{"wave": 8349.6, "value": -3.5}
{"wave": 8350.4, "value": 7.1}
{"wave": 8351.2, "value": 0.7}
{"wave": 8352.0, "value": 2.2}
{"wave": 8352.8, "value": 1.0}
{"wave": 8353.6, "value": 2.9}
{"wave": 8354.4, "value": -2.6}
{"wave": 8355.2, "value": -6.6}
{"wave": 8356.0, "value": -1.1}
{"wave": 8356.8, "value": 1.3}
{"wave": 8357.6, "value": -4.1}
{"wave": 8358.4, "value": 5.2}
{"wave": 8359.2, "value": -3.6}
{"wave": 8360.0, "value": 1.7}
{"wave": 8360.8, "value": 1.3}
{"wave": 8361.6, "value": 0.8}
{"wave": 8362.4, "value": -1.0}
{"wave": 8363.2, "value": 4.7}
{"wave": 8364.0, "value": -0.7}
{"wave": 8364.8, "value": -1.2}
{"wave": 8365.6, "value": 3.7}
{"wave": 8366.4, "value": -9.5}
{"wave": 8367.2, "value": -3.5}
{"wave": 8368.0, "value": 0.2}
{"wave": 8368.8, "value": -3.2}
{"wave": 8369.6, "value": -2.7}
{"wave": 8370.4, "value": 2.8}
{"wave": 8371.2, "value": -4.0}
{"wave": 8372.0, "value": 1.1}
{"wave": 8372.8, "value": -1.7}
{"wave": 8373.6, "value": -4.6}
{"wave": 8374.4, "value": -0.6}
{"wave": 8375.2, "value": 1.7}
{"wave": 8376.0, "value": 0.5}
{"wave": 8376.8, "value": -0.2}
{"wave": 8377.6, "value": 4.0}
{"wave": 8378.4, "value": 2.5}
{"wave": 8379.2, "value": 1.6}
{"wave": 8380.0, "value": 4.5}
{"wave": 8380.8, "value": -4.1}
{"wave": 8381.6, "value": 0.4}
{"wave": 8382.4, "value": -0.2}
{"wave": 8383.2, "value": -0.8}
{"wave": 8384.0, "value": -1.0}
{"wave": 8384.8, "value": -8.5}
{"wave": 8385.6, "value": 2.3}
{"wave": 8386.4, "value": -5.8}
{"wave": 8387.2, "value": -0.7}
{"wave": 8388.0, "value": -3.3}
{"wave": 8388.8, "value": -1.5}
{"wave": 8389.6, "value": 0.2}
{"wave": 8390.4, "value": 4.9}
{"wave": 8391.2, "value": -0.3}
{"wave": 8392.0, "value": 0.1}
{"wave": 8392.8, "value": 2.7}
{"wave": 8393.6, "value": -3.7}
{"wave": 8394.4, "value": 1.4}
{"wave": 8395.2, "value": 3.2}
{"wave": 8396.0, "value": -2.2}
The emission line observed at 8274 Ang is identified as [O II] 3727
